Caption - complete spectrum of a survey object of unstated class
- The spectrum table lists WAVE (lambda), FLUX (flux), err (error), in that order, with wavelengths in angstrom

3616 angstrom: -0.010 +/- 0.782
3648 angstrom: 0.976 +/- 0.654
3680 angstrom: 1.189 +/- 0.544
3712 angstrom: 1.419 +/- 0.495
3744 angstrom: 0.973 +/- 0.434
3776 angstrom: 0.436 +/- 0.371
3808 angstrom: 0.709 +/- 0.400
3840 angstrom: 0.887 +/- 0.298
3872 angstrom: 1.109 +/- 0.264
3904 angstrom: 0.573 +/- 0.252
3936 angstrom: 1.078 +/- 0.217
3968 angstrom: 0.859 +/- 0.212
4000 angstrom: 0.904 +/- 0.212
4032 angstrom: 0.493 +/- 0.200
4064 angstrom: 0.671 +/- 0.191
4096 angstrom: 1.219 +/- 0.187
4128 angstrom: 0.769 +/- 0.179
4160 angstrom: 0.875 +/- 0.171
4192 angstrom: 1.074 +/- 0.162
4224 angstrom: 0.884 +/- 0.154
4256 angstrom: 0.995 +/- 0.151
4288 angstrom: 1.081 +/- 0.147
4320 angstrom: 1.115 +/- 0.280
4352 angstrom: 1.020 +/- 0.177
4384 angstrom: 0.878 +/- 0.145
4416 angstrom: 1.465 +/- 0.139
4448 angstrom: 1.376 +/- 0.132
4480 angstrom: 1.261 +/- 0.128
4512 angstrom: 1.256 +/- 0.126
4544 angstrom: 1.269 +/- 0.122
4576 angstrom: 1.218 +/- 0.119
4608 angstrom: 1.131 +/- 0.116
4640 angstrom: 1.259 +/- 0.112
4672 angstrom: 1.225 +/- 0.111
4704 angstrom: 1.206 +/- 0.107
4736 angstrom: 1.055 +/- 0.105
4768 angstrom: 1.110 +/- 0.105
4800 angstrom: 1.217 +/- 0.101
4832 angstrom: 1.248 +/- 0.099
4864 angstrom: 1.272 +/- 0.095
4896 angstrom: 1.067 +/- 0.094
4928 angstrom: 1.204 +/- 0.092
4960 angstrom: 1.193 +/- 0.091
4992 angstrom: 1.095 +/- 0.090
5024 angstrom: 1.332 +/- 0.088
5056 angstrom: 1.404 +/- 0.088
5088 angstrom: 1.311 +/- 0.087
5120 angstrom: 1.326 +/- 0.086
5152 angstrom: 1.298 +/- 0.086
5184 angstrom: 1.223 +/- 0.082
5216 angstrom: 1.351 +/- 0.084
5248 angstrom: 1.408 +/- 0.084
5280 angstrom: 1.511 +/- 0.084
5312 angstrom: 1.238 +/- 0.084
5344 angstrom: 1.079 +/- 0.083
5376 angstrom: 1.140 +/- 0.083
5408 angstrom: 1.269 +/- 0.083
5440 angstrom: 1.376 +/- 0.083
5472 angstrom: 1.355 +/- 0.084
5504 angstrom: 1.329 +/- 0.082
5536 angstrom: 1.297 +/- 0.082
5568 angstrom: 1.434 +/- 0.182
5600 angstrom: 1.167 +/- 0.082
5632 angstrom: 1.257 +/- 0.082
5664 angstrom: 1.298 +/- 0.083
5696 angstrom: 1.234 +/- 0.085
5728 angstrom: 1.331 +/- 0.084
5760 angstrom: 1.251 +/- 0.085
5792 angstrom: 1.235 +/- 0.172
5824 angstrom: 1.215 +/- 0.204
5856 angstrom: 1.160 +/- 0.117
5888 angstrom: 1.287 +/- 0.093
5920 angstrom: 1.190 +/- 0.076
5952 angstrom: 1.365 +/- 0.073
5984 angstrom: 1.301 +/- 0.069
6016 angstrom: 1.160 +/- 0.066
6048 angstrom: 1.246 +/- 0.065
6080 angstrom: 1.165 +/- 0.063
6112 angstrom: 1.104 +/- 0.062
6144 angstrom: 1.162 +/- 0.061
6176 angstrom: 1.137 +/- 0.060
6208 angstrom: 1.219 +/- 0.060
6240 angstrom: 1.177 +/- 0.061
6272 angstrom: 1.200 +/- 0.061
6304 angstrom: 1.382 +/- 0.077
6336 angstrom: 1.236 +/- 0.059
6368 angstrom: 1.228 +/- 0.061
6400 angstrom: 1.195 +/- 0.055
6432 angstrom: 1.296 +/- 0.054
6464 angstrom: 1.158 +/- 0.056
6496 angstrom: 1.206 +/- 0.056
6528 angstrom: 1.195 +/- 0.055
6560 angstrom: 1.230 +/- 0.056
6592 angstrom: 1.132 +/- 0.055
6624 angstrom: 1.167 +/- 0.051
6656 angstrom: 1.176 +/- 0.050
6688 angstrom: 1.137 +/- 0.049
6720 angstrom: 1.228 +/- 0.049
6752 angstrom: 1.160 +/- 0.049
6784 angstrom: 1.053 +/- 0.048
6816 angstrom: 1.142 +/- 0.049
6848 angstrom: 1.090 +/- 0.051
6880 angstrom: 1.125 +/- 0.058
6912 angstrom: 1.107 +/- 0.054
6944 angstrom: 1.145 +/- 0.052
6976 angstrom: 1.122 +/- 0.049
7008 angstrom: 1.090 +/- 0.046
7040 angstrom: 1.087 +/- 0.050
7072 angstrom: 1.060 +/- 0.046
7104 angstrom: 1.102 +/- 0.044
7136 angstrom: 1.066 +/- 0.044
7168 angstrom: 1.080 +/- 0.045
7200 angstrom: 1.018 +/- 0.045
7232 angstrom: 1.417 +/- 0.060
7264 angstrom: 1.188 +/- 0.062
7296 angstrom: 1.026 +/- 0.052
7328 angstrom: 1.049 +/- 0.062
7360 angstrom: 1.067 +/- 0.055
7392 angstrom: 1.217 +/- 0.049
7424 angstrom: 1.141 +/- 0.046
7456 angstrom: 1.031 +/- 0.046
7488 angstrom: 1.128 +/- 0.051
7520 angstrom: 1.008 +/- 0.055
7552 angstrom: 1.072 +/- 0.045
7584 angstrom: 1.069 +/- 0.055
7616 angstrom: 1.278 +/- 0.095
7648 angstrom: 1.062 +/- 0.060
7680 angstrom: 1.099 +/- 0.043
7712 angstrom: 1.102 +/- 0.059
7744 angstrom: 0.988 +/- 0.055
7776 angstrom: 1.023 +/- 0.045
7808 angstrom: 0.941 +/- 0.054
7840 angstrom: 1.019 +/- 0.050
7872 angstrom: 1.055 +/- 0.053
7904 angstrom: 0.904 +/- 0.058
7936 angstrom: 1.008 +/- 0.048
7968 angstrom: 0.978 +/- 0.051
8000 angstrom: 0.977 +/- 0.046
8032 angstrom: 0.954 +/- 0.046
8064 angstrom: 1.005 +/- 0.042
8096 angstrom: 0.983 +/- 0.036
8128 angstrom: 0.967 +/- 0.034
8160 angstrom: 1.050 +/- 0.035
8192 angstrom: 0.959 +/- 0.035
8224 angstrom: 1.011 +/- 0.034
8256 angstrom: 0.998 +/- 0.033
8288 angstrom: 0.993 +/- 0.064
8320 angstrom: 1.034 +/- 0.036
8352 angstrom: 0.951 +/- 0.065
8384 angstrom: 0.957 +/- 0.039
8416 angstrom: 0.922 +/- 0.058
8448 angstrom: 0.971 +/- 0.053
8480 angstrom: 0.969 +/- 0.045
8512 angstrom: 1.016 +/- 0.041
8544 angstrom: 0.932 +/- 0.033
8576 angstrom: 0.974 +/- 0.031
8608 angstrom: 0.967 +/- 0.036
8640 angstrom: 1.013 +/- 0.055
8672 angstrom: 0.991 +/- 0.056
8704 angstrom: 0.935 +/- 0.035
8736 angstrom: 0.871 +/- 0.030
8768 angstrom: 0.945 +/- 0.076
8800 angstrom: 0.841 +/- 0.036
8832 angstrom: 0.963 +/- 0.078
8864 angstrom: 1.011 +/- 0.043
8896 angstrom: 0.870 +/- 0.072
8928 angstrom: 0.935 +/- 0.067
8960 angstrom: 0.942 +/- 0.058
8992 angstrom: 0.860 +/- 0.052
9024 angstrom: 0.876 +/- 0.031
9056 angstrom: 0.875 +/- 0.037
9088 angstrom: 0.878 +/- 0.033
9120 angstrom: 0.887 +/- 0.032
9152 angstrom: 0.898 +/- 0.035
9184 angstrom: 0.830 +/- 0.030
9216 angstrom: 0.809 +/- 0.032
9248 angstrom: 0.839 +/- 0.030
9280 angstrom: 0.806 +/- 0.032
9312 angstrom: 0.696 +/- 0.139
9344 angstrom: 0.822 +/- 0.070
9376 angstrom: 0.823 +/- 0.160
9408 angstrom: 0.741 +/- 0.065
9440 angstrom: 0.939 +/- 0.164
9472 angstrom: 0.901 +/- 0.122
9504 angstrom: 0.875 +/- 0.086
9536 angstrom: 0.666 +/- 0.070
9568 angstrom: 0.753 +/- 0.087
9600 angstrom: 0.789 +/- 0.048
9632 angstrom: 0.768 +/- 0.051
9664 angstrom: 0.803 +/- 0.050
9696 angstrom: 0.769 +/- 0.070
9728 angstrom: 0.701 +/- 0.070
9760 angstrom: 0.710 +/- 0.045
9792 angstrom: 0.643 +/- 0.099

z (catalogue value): 0.102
